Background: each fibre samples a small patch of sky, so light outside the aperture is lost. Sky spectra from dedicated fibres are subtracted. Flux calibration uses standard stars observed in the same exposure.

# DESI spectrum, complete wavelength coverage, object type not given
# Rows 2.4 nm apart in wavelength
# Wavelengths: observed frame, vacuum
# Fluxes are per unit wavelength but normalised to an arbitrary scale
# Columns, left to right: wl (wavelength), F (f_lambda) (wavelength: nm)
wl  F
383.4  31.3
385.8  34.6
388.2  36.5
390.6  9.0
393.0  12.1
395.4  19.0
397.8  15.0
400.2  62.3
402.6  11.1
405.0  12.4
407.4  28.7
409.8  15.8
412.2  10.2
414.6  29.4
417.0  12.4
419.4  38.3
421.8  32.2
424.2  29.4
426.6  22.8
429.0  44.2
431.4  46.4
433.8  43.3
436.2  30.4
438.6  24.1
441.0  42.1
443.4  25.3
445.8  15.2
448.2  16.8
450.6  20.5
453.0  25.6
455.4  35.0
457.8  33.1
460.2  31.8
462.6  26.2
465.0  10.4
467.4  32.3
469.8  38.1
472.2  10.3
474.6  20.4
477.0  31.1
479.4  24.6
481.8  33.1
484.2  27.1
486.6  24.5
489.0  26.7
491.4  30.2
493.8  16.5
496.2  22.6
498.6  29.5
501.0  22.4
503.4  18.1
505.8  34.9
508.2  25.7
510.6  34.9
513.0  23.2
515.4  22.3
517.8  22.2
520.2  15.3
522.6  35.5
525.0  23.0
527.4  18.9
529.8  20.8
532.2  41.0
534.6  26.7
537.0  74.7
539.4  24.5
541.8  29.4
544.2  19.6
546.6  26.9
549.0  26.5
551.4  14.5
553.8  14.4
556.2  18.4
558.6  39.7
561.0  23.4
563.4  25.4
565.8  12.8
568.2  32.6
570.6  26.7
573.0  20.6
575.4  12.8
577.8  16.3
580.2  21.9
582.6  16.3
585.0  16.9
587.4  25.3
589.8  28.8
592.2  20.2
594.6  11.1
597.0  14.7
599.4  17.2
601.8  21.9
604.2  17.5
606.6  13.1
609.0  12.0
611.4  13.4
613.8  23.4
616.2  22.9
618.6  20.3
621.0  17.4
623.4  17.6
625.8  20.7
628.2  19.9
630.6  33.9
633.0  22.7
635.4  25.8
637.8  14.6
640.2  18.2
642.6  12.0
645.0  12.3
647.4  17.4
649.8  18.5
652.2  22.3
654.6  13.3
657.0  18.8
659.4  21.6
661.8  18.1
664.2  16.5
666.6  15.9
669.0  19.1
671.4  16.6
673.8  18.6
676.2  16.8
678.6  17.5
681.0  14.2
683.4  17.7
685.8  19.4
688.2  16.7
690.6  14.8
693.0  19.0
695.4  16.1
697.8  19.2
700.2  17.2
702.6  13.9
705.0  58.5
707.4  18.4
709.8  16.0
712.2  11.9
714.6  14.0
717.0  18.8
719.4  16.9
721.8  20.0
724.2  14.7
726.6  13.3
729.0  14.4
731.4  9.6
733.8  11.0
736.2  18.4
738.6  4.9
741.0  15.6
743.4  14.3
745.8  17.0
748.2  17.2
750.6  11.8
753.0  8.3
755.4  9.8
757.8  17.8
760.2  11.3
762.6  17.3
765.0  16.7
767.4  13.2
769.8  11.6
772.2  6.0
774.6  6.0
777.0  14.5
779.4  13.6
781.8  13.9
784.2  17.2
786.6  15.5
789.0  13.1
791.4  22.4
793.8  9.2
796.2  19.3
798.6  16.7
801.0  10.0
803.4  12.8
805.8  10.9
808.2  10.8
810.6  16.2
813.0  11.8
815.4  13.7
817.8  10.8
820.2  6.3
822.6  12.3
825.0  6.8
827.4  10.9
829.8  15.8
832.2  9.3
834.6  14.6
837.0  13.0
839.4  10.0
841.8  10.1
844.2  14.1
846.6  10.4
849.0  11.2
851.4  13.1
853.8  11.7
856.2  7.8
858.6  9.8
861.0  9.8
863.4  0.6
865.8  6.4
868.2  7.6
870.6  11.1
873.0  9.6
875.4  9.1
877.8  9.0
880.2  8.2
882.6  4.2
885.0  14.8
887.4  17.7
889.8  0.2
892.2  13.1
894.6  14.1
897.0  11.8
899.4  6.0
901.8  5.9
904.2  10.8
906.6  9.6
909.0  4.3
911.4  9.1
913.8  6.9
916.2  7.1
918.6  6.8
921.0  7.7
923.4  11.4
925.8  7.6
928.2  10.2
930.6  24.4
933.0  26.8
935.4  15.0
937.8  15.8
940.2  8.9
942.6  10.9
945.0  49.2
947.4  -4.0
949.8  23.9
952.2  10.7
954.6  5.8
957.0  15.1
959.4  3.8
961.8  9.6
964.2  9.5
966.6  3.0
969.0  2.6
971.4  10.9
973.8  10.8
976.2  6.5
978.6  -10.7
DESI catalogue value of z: 0.07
